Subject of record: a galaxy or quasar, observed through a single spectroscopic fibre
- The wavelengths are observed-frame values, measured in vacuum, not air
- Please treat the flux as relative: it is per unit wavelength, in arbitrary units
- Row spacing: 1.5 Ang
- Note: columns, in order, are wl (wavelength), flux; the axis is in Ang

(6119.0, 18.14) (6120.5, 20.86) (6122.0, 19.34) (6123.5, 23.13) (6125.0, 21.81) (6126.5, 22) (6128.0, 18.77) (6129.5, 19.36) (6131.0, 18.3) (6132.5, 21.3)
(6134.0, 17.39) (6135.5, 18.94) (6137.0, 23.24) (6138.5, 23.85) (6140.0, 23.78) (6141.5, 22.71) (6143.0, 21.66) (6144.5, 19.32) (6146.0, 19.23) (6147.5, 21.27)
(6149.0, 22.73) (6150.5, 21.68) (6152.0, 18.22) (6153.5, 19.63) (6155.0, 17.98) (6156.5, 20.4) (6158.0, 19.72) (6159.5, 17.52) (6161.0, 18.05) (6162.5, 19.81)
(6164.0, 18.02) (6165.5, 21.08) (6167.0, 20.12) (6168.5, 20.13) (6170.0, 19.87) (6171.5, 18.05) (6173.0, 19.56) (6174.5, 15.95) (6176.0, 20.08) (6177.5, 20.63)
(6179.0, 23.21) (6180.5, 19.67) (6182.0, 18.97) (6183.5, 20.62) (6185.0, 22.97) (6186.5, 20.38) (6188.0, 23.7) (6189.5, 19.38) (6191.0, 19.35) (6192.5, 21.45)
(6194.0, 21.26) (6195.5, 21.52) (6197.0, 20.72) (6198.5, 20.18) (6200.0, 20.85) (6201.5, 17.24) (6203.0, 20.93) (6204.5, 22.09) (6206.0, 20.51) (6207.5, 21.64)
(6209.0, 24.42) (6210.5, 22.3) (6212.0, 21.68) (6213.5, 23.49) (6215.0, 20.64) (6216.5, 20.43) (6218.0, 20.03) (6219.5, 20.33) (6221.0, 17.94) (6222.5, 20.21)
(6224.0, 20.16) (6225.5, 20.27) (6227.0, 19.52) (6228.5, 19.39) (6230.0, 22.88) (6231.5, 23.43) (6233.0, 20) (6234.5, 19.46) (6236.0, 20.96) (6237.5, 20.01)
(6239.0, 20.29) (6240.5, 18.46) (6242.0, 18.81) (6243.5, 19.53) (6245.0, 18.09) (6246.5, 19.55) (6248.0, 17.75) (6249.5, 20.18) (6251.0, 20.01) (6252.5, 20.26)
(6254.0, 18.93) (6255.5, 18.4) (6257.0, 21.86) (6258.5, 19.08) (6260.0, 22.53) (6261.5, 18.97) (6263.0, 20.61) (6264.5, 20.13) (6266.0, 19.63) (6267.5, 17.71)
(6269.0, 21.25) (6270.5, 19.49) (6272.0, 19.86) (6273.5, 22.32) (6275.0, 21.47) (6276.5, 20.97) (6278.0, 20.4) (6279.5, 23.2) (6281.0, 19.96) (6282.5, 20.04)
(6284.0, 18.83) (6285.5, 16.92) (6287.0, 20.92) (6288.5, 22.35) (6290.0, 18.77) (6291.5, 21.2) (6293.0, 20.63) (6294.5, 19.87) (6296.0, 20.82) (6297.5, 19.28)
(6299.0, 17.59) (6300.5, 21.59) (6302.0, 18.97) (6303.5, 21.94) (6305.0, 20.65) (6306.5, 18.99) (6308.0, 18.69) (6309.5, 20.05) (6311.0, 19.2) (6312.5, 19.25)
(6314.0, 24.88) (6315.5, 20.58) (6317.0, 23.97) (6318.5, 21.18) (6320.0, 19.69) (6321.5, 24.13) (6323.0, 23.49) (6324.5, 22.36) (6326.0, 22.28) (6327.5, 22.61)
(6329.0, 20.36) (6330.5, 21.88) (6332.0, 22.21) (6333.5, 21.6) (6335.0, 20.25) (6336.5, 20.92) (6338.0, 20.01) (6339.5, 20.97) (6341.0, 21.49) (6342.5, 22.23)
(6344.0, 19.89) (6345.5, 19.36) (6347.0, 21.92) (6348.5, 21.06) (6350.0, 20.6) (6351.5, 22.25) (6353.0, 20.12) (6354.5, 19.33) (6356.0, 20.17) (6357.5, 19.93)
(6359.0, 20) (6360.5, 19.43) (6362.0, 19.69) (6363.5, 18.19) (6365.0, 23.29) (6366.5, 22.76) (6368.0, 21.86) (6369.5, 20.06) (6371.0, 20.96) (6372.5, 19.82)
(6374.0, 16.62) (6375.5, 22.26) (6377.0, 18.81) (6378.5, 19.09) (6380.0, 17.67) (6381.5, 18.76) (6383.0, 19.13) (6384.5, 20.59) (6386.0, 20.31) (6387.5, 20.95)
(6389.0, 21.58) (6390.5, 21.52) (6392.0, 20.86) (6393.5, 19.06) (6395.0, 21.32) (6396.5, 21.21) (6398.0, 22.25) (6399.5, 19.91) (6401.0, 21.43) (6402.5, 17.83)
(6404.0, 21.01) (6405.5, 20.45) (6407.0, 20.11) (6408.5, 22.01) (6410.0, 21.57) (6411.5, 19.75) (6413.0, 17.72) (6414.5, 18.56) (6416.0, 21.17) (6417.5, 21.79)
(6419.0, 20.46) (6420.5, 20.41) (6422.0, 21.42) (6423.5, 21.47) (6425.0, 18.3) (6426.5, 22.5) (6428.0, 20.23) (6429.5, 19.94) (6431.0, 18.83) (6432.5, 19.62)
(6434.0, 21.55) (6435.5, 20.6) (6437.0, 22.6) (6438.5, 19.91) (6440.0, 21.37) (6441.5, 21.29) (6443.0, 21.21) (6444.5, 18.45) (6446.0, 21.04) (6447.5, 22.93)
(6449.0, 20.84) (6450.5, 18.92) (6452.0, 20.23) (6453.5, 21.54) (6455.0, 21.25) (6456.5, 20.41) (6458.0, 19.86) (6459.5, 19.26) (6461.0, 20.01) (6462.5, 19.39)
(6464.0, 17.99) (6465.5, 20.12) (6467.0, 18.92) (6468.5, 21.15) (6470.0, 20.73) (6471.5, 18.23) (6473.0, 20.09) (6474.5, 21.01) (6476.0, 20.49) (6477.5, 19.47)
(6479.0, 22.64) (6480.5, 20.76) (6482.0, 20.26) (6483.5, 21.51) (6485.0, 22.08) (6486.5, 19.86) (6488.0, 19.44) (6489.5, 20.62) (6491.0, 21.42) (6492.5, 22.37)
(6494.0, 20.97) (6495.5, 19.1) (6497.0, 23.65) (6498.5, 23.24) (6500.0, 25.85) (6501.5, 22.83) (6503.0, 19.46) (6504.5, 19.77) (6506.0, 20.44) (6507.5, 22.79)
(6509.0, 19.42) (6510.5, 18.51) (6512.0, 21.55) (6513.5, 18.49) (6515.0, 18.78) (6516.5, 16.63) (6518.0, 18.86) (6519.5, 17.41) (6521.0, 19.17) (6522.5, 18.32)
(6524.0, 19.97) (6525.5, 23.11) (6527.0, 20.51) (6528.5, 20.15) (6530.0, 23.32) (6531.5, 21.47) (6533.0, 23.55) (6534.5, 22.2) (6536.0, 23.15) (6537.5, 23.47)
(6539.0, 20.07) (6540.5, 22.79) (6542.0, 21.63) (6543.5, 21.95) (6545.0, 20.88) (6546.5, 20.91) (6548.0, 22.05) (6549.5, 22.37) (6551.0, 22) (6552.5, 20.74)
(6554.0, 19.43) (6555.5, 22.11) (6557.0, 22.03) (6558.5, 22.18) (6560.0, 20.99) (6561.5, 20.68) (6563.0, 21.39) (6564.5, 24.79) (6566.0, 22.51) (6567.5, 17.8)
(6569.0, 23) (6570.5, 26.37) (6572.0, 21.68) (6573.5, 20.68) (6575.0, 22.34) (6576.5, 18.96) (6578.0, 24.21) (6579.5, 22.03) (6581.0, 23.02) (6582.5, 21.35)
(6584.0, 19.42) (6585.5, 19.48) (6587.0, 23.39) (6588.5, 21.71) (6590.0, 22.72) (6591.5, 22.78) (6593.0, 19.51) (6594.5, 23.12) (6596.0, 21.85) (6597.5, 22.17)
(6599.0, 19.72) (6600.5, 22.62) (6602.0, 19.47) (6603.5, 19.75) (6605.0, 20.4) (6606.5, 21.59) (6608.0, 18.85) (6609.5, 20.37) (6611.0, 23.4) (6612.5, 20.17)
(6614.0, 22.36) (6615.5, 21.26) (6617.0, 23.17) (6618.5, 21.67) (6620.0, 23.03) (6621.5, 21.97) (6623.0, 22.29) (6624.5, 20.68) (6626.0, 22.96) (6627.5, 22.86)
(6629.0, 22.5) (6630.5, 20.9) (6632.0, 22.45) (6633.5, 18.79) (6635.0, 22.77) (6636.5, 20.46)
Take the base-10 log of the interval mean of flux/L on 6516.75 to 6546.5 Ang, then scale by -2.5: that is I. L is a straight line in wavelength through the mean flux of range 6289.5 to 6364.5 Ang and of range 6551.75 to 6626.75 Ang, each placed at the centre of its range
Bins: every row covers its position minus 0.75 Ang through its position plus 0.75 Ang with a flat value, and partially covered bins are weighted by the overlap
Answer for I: 0.02 mag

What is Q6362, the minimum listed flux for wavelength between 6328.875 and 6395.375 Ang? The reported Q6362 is 16.62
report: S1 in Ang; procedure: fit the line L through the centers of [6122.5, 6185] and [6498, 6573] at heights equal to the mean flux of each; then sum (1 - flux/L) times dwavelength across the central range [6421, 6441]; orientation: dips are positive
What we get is 0.3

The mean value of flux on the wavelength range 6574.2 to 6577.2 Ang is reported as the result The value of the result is 20.7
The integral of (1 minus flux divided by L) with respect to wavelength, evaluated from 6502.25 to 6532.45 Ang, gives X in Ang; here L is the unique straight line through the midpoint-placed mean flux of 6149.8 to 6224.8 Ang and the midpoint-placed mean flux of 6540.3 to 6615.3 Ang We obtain 2.01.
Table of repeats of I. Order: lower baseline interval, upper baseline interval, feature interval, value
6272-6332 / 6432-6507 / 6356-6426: 0.03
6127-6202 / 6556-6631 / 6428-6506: 0.03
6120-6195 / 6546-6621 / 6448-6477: 0.06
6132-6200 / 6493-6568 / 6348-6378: 0.02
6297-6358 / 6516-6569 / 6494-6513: -0.01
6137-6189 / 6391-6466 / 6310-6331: -0.07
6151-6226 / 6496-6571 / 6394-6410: 0.01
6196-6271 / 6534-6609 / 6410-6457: 0.03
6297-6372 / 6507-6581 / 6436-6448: 0.00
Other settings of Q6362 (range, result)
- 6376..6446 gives 17.67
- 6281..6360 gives 16.92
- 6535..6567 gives 19.43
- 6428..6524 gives 16.63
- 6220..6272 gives 17.71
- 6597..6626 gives 18.85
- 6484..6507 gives 19.1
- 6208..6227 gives 17.94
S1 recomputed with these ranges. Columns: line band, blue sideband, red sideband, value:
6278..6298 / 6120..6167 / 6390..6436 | 0.2 Ang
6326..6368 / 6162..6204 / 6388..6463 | -0.9 Ang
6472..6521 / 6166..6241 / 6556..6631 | 1.9 Ang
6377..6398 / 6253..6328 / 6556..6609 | 0.7 Ang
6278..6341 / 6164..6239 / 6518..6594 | 0.2 Ang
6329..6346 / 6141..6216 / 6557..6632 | 0.0 Ang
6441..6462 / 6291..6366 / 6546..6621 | 0.7 Ang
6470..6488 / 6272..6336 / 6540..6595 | 0.8 Ang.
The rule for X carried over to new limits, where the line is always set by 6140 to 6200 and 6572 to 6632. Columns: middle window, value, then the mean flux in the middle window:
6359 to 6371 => 0.1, 20.7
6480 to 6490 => 0.3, 20.6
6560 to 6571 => -0.4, 22.2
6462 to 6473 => 0.8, 19.5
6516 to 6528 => 1.1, 19.3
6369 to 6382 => 1.0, 19.3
